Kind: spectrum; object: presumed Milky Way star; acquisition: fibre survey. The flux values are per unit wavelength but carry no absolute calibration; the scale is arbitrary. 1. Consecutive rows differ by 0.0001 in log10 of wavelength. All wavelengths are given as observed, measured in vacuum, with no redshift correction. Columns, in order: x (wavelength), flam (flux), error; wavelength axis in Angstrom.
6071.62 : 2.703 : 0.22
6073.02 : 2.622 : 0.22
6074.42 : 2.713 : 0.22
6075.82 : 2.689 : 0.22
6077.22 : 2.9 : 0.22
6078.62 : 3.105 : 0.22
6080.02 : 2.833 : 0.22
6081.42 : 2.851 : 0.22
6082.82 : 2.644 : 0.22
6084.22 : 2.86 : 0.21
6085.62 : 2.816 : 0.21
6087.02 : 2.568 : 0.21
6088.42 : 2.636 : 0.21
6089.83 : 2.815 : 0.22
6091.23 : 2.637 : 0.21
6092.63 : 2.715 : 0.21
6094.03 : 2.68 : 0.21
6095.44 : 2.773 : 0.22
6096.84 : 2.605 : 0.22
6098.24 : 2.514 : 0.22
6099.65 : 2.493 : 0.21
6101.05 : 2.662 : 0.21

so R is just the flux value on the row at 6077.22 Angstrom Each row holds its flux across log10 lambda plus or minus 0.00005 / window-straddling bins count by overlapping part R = 2.9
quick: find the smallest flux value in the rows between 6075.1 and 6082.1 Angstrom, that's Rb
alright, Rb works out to 2.689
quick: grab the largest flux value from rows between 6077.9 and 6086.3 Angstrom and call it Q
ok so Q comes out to 3.105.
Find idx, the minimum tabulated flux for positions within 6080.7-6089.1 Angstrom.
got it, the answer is 2.568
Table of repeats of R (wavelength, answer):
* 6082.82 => 2.644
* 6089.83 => 2.815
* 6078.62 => 3.105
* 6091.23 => 2.637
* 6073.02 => 2.622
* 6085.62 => 2.816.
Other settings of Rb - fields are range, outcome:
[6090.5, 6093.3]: 2.637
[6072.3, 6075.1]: 2.622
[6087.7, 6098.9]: 2.514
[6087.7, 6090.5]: 2.636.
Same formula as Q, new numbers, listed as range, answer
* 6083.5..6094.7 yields 2.86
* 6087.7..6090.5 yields 2.815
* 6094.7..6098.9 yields 2.773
